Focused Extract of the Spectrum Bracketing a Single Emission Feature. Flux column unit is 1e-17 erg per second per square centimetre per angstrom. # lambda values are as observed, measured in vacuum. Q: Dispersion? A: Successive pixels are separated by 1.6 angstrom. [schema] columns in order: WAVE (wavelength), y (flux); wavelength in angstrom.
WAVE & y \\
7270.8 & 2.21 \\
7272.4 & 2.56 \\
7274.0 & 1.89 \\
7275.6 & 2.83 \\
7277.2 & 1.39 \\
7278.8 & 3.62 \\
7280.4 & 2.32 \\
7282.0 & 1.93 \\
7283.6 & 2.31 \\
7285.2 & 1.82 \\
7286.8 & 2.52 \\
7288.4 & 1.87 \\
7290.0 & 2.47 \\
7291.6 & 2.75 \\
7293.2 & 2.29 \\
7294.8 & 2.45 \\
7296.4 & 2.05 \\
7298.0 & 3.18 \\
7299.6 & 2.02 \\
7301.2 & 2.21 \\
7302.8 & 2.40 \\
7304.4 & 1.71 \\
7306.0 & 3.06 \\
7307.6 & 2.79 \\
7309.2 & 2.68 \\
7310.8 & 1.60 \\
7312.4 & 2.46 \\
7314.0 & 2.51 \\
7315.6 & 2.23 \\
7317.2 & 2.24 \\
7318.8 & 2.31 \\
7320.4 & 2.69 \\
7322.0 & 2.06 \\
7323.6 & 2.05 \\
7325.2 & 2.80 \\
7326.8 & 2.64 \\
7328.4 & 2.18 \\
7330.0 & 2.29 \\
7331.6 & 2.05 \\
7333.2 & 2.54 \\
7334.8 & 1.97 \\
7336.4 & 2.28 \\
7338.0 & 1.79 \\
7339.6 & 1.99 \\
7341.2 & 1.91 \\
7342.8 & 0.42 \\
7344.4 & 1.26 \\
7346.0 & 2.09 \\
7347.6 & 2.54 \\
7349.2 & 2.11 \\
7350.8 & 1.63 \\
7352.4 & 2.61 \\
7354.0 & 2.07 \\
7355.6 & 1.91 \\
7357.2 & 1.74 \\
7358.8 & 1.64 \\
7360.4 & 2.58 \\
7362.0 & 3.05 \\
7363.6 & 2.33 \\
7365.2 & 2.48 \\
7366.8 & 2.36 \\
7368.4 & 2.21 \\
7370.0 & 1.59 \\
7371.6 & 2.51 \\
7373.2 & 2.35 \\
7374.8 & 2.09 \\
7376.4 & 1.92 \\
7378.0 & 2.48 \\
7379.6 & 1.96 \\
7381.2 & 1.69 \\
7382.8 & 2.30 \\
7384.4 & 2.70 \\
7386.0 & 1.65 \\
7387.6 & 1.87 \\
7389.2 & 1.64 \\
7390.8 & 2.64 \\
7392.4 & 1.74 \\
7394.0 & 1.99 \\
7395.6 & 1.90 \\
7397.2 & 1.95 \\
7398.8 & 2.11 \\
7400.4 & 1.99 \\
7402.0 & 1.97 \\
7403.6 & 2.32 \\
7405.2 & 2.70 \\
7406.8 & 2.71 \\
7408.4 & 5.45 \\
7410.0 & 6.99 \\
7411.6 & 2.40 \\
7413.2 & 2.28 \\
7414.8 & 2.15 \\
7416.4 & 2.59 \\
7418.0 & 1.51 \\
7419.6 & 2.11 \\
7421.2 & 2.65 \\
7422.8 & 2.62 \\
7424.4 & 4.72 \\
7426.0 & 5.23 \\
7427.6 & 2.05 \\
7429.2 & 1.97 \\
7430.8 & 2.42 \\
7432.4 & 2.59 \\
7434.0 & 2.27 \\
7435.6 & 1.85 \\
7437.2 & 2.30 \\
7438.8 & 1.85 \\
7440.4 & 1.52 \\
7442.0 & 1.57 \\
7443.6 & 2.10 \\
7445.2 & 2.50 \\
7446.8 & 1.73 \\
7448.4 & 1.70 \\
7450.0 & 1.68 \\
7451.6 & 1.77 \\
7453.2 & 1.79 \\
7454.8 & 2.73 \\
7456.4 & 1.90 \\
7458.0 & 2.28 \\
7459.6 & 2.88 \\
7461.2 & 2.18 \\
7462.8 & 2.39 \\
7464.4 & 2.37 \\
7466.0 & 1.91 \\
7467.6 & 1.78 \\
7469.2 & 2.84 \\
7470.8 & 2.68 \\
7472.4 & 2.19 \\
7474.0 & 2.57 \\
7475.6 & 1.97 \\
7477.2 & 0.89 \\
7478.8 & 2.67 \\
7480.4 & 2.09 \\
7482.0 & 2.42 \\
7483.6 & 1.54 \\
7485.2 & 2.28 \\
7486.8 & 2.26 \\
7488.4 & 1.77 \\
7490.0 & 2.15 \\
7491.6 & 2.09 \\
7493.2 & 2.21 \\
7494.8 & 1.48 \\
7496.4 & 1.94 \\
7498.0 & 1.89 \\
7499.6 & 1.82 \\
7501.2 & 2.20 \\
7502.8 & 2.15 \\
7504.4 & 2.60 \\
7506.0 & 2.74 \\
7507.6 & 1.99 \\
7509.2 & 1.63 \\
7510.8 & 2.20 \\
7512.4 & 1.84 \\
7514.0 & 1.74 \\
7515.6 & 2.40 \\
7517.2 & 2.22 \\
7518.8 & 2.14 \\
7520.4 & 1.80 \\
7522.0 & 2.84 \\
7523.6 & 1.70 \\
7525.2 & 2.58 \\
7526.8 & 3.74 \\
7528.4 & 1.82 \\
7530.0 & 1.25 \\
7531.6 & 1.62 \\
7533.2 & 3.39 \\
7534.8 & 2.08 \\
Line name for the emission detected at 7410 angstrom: [S II] 6716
